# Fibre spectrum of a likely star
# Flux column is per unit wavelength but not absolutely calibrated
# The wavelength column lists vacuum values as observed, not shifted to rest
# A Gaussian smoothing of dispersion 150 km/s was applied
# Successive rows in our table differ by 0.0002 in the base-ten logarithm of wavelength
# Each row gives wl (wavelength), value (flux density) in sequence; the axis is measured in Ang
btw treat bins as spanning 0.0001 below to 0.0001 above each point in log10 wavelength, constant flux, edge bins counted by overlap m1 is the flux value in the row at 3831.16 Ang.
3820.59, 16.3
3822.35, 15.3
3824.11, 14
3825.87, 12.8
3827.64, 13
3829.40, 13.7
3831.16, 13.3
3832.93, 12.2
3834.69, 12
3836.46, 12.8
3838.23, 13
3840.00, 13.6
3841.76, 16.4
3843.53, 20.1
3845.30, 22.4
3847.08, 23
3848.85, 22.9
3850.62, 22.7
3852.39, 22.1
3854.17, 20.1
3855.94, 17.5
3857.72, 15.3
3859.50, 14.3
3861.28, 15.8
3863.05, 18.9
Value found 13.3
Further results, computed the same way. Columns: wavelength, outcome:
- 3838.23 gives 13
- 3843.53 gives 20.1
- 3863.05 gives 18.9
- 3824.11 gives 14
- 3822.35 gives 15.3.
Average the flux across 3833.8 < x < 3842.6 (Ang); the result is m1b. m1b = 13.6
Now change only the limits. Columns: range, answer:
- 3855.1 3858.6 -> 16.4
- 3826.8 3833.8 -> 13.1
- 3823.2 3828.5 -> 13.3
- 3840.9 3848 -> 20.5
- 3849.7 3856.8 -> 20.6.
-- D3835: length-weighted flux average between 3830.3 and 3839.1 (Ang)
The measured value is 12.6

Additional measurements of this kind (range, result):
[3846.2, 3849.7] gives 23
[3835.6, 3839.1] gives 12.9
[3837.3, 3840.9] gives 13.3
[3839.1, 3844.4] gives 16.7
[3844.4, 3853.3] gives 22.6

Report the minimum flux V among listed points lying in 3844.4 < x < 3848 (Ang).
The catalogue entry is 22.4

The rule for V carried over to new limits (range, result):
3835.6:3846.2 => 12.8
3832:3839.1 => 12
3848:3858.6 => 15.3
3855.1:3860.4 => 14.3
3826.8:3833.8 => 12.2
